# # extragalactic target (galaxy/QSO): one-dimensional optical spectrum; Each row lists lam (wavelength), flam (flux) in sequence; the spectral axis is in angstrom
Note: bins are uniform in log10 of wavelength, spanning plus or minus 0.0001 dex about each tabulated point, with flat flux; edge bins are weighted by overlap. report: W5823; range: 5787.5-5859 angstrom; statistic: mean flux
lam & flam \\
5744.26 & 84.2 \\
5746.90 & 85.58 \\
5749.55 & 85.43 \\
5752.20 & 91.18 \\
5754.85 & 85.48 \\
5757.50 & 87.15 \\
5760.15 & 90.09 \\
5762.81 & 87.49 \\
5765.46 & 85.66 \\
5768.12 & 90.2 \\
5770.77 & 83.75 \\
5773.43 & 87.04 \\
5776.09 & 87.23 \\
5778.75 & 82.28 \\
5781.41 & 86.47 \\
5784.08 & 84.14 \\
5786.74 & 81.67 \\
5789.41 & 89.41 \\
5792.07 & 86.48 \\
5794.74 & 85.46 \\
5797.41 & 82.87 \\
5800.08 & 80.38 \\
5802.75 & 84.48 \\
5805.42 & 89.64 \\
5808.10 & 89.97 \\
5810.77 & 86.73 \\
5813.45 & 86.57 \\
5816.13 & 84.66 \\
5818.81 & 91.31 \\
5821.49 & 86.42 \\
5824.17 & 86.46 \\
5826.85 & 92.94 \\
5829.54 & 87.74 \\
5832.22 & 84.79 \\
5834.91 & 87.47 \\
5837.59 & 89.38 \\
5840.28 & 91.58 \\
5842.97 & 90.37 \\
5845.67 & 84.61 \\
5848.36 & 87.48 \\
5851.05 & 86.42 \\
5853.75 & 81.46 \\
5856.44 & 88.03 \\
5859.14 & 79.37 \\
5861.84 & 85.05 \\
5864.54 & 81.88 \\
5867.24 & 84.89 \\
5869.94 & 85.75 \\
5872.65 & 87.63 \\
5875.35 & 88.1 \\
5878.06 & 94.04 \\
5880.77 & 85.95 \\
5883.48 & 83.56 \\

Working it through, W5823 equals 86.9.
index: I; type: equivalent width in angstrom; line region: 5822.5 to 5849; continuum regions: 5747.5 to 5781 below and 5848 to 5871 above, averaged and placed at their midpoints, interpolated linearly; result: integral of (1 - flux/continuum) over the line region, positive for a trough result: -1.03 angstrom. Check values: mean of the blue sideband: 86.9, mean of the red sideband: 84.4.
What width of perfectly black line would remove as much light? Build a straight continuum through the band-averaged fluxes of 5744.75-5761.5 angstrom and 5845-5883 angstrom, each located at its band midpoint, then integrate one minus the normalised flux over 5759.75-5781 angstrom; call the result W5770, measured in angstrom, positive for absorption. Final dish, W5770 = 0.1 angstrom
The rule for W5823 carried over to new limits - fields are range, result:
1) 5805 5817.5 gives 87.3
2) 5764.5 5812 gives 85.8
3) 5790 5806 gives 84.9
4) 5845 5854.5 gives 85.3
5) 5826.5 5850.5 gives 88.2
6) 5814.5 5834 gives 87.7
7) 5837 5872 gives 85.8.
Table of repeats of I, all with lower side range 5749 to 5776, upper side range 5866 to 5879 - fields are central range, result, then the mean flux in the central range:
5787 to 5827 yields 0.5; 86.6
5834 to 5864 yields 0.5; 86.3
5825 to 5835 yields -0.1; 88.2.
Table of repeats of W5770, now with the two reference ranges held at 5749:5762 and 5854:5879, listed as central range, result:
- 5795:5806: 0.38 angstrom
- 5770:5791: 0.52 angstrom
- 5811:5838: -0.34 angstrom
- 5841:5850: -0.16 angstrom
